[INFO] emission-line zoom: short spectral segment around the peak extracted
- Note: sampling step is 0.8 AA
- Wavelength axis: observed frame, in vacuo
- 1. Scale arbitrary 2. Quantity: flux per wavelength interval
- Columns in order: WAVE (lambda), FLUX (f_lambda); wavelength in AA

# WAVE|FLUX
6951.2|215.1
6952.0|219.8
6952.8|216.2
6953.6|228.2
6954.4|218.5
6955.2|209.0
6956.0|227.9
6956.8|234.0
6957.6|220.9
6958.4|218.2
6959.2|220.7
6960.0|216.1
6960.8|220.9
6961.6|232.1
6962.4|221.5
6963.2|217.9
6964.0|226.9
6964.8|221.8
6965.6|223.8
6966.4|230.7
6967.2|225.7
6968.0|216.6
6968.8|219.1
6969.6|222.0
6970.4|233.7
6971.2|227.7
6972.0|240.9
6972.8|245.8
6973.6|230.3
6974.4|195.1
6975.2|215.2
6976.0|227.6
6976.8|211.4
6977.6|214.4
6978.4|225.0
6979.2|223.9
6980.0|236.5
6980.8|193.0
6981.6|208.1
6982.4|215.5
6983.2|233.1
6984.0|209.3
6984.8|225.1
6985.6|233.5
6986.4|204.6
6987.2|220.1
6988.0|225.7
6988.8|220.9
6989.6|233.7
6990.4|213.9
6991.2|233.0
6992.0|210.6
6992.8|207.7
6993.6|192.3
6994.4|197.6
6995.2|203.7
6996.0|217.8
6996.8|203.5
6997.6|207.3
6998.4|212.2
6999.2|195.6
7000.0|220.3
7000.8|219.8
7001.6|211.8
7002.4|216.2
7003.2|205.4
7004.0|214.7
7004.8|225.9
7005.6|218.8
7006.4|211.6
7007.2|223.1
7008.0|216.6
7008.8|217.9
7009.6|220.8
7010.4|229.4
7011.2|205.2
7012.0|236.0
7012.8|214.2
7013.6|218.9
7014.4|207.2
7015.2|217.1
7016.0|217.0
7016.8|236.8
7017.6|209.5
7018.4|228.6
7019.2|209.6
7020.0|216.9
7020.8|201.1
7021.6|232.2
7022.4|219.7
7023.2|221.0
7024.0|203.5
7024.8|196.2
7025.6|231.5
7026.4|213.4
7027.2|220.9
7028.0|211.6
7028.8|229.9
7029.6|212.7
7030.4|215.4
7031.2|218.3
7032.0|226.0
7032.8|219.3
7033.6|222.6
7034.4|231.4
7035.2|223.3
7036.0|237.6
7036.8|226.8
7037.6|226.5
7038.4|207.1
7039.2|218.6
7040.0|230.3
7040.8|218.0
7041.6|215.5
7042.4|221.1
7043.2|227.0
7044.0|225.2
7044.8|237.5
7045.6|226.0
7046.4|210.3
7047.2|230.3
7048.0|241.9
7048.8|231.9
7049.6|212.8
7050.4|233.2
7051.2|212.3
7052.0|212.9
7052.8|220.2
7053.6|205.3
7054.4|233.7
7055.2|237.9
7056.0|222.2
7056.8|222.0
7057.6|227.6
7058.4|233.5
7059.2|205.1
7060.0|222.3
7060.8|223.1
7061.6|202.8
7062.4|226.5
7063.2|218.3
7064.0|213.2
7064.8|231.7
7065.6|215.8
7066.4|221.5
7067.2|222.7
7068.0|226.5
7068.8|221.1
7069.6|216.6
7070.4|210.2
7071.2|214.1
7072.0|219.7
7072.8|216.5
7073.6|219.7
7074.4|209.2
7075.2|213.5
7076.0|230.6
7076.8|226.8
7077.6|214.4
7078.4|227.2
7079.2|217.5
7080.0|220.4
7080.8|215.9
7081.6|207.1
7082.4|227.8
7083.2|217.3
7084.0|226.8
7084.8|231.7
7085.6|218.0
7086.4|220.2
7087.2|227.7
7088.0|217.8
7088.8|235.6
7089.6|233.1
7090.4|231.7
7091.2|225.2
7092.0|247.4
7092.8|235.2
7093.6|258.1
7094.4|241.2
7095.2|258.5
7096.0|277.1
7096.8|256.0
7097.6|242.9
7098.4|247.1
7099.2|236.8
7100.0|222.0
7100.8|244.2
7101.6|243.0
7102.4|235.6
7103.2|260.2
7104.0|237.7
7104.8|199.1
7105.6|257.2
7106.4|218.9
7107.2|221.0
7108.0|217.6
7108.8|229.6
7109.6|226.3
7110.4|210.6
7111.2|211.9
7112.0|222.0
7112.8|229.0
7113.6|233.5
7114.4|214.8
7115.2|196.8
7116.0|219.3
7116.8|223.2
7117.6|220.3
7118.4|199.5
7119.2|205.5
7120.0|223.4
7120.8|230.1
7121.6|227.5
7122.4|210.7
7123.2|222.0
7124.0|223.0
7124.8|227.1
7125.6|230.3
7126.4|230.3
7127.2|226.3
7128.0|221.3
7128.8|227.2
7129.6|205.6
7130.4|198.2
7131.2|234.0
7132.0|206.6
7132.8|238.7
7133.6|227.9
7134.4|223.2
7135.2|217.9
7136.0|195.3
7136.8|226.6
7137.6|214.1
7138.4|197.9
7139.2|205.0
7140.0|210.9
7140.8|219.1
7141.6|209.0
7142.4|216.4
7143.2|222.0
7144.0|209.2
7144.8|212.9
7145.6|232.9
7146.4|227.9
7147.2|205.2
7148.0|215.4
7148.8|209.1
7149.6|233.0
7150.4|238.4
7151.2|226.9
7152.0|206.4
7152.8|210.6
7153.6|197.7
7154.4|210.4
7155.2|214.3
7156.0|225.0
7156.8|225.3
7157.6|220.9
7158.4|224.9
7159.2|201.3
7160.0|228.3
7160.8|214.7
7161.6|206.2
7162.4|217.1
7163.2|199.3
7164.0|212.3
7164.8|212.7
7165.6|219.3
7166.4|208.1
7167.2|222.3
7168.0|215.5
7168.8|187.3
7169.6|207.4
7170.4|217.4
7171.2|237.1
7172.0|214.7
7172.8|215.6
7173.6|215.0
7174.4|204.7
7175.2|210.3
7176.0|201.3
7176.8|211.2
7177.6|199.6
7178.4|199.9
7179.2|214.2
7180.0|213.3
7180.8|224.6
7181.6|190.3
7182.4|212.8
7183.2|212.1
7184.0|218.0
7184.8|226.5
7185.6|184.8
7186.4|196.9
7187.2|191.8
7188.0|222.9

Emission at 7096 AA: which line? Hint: [N II] 6583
